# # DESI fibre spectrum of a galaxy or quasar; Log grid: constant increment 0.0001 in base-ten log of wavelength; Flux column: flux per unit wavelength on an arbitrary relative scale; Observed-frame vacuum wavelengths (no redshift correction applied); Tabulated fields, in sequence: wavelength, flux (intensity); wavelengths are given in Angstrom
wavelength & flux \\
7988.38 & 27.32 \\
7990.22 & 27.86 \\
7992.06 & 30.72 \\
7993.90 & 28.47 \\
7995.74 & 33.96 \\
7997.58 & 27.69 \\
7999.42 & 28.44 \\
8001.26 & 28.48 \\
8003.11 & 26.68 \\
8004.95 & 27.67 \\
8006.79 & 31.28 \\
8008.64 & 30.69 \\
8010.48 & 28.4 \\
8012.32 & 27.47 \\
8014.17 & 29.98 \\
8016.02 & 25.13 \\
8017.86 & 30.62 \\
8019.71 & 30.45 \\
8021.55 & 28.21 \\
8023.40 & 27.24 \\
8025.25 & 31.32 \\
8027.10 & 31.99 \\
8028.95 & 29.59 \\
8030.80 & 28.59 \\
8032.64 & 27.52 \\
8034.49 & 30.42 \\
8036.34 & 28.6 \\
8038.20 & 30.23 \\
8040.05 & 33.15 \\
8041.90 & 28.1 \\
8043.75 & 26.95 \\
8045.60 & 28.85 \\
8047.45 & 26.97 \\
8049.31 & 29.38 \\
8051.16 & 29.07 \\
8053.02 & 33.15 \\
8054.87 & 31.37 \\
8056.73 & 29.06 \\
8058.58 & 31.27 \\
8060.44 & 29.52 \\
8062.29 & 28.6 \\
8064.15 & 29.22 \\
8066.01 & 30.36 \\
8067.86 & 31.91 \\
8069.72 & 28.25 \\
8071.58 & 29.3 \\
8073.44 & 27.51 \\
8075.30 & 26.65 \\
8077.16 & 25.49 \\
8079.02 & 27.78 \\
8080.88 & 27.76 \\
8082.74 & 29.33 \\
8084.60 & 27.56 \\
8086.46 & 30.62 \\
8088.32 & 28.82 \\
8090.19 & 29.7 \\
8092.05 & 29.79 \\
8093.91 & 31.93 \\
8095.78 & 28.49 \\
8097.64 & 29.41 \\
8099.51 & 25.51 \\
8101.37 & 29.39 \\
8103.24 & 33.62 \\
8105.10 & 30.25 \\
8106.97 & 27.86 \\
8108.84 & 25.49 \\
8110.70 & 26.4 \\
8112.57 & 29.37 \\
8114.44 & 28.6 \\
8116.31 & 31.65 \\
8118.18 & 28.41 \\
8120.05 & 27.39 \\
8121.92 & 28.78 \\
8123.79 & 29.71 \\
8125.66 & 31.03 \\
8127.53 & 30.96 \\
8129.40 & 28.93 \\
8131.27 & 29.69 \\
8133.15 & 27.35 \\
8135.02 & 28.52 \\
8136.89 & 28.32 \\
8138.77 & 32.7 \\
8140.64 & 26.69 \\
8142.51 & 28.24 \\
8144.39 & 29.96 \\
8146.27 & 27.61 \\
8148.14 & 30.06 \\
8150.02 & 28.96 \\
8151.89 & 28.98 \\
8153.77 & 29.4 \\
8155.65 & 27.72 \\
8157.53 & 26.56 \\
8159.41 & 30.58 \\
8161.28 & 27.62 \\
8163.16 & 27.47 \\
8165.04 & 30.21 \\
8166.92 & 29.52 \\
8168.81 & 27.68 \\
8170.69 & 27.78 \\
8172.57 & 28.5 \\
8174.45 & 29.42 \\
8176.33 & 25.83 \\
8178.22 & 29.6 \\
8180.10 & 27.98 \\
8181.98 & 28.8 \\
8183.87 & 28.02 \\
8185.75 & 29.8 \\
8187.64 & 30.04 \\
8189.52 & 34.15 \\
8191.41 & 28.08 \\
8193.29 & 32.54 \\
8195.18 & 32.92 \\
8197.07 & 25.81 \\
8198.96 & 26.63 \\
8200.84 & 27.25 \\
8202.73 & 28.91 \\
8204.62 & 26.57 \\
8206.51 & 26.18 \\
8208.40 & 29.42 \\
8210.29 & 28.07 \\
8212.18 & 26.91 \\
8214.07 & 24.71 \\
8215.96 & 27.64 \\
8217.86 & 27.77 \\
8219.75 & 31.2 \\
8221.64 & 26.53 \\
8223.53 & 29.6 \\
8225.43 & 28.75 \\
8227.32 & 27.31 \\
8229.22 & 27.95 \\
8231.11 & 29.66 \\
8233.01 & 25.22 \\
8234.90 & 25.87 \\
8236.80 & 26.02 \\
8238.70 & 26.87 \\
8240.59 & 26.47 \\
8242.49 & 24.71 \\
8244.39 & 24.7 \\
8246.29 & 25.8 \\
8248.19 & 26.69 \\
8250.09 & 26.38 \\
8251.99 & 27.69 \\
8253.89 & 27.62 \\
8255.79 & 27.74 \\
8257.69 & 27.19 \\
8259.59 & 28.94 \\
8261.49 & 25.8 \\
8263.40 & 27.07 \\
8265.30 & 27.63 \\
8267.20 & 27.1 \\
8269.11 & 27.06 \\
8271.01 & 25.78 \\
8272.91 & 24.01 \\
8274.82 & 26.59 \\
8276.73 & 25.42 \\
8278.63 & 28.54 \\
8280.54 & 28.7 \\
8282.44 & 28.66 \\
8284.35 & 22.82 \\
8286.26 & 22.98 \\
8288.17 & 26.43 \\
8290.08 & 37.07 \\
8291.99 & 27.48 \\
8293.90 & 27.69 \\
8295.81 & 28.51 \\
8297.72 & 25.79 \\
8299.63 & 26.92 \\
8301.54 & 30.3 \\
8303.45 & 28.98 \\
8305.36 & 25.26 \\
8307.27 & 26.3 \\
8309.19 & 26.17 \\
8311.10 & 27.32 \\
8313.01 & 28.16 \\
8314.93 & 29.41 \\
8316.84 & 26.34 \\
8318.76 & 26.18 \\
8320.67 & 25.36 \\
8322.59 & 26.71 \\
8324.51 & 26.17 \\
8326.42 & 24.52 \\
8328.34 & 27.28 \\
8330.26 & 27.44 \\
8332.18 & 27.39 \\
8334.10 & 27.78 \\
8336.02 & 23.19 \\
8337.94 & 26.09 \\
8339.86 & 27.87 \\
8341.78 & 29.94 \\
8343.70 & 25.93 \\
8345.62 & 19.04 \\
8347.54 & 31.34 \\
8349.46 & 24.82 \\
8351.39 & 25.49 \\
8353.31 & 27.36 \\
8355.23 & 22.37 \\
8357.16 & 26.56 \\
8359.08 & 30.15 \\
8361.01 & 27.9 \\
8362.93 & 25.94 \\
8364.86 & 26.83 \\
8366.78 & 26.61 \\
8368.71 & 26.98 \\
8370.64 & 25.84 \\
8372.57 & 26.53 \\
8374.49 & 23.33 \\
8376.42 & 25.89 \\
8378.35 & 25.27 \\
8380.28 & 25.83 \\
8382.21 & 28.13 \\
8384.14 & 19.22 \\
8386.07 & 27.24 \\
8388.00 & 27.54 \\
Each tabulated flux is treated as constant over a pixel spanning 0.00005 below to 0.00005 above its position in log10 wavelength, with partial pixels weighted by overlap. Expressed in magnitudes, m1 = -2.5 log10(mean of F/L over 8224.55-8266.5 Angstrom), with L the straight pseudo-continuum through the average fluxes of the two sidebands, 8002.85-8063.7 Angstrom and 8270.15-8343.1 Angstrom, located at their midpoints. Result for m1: 0.026 mag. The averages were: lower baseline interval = 29.3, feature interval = 26.9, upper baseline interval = 27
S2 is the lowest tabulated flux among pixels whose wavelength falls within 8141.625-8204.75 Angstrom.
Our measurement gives 25.81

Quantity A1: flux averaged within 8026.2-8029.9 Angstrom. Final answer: 30.7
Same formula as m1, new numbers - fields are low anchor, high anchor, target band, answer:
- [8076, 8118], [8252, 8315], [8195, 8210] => 0.010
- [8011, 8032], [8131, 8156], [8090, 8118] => -0.007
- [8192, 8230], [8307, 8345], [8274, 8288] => 0.042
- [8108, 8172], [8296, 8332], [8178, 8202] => -0.041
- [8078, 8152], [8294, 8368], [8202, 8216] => 0.031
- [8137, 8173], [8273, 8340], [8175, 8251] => 0.010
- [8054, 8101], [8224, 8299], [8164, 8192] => -0.042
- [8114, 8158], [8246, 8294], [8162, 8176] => 0.002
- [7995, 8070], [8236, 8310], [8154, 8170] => -0.013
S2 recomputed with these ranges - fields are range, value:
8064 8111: 25.49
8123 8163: 26.56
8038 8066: 26.95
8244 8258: 24.7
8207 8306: 22.82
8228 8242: 25.22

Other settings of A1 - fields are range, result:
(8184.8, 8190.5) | 31.3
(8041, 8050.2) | 28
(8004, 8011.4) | 29.5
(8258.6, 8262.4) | 27.4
